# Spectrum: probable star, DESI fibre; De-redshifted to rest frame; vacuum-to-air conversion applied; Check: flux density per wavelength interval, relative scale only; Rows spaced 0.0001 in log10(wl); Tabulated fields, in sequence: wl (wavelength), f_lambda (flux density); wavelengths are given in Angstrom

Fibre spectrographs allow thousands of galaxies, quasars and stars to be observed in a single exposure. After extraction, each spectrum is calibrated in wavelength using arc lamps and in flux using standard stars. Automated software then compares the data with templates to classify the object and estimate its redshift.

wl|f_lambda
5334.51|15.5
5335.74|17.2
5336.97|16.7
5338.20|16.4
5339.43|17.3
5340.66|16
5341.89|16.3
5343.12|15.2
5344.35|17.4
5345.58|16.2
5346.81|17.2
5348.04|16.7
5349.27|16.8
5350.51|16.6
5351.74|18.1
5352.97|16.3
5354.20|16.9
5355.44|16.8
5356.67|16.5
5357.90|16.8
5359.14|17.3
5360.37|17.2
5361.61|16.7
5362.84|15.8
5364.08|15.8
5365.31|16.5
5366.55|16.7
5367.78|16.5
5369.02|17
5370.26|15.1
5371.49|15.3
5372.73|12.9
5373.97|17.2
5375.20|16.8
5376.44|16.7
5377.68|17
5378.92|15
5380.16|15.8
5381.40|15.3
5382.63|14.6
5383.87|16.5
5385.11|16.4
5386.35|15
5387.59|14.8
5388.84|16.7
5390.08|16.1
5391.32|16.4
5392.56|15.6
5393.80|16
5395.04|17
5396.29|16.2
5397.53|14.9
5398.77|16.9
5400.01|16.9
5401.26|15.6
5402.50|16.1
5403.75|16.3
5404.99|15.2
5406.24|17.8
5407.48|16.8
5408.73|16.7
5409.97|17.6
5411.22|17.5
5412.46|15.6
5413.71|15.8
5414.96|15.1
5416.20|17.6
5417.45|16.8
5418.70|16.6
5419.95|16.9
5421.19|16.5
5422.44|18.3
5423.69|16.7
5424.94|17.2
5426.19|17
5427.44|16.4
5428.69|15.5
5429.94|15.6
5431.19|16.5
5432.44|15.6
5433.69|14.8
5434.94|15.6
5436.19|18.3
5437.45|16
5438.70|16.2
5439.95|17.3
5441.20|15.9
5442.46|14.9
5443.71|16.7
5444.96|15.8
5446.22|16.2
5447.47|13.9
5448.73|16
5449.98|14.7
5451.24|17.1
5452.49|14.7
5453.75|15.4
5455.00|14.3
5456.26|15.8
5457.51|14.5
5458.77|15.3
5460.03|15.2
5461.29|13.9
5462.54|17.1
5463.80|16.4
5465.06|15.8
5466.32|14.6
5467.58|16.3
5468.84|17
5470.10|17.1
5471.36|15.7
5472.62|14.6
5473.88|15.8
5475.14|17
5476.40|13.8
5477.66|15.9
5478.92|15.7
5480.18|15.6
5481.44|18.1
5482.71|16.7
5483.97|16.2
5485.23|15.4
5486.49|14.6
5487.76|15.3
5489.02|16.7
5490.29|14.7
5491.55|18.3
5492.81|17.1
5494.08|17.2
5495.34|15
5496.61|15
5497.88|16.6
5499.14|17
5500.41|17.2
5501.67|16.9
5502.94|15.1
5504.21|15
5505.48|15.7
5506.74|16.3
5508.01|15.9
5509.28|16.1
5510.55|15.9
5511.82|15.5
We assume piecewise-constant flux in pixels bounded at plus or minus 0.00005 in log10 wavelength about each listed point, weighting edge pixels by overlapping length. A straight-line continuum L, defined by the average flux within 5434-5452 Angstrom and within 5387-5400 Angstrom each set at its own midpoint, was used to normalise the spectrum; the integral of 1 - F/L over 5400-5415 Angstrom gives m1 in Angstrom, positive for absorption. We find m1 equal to -0.3 Angstrom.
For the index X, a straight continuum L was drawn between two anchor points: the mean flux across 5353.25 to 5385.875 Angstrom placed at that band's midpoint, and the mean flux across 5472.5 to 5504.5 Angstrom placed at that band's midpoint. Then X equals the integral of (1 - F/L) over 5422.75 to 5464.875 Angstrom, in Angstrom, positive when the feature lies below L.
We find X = 0.7 Angstrom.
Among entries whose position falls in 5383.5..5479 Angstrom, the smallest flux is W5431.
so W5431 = 13.8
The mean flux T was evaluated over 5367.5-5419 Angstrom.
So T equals 16.1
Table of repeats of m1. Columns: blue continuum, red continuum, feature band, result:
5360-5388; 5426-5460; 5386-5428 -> -1.6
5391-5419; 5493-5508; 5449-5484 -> 1.1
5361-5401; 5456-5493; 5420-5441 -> -0.7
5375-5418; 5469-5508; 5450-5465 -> 0.6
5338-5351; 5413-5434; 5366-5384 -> 0.7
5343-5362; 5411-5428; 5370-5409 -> 1.8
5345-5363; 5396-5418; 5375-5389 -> 0.7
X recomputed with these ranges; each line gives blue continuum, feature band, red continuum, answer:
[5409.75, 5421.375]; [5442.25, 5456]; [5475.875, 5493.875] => 0.7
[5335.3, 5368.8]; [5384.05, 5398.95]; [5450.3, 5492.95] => 0.4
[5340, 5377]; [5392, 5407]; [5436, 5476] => -0.1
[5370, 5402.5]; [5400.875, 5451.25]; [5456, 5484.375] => -1.4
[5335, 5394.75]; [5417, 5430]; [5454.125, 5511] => -0.5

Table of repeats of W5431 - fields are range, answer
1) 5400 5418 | 15.1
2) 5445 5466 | 13.9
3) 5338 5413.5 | 12.9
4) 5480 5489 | 14.6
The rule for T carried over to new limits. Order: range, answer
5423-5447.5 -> 16.2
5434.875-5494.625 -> 15.9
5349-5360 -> 16.9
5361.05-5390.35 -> 15.9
